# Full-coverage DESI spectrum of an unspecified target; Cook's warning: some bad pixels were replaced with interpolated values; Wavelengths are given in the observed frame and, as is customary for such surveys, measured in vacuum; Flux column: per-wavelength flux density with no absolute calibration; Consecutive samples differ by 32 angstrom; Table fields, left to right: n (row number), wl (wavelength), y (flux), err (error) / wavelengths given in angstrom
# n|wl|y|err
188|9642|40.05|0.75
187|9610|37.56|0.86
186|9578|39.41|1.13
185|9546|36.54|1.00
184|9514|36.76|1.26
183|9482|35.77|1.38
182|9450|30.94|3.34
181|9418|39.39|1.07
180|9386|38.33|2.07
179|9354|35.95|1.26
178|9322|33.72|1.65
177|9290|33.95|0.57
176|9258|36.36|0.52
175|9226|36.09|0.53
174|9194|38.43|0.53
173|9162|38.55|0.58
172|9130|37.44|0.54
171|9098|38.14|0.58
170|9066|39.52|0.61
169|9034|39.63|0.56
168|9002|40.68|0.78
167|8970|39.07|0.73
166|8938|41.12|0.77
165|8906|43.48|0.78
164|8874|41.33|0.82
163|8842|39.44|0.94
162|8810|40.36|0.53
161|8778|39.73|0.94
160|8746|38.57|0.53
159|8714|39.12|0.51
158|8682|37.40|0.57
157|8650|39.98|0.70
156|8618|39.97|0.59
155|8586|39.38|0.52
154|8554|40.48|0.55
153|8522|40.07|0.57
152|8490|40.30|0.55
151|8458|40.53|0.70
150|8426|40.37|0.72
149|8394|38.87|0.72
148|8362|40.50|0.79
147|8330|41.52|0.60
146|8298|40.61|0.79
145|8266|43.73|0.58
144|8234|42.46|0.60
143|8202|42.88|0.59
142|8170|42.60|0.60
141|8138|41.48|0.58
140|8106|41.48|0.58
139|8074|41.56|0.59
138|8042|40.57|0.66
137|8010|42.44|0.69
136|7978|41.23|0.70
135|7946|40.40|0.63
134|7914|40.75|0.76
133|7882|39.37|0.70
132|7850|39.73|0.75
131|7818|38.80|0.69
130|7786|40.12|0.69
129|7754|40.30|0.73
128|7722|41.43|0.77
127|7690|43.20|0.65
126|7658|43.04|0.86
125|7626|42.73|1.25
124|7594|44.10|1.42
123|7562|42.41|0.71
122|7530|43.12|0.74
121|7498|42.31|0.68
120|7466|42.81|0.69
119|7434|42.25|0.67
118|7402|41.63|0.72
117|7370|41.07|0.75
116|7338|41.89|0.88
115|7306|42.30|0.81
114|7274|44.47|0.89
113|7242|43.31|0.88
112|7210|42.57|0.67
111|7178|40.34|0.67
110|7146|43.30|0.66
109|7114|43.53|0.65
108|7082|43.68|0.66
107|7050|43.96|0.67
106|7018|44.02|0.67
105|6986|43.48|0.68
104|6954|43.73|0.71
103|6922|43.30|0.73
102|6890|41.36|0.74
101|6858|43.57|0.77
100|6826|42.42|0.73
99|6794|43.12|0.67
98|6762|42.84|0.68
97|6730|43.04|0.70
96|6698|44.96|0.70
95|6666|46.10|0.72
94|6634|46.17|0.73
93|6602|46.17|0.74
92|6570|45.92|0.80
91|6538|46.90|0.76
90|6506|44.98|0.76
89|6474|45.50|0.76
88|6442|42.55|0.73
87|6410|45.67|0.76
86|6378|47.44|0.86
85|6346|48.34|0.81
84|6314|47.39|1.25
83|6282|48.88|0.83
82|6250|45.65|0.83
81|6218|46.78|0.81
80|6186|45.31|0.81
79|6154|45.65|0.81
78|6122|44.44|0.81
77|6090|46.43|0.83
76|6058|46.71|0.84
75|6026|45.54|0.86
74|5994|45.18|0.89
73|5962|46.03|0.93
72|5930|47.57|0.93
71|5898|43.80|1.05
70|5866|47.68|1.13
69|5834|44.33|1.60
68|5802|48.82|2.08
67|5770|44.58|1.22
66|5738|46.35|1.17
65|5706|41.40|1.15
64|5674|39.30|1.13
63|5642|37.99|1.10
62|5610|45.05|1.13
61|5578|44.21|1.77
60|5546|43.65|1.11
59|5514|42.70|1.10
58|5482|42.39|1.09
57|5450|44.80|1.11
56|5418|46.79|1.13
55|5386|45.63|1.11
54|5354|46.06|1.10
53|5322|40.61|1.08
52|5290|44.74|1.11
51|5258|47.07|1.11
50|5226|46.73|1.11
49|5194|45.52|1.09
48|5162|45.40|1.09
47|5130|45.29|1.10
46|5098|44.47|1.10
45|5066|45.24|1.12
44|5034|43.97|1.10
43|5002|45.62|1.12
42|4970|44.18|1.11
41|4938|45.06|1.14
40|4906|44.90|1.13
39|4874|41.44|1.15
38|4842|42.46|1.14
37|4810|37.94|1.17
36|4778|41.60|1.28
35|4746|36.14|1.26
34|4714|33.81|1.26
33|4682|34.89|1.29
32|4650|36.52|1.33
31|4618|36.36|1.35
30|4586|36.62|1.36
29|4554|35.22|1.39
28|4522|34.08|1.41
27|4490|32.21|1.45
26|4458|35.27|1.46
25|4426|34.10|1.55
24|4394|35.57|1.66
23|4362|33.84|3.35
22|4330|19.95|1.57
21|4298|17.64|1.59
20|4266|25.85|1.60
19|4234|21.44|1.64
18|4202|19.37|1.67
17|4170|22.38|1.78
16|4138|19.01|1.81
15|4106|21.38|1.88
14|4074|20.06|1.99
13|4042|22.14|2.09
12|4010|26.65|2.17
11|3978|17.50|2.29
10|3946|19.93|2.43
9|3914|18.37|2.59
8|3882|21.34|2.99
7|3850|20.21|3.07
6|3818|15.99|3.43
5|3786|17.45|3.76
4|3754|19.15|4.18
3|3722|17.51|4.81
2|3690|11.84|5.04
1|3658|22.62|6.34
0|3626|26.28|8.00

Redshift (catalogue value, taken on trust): 0.09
